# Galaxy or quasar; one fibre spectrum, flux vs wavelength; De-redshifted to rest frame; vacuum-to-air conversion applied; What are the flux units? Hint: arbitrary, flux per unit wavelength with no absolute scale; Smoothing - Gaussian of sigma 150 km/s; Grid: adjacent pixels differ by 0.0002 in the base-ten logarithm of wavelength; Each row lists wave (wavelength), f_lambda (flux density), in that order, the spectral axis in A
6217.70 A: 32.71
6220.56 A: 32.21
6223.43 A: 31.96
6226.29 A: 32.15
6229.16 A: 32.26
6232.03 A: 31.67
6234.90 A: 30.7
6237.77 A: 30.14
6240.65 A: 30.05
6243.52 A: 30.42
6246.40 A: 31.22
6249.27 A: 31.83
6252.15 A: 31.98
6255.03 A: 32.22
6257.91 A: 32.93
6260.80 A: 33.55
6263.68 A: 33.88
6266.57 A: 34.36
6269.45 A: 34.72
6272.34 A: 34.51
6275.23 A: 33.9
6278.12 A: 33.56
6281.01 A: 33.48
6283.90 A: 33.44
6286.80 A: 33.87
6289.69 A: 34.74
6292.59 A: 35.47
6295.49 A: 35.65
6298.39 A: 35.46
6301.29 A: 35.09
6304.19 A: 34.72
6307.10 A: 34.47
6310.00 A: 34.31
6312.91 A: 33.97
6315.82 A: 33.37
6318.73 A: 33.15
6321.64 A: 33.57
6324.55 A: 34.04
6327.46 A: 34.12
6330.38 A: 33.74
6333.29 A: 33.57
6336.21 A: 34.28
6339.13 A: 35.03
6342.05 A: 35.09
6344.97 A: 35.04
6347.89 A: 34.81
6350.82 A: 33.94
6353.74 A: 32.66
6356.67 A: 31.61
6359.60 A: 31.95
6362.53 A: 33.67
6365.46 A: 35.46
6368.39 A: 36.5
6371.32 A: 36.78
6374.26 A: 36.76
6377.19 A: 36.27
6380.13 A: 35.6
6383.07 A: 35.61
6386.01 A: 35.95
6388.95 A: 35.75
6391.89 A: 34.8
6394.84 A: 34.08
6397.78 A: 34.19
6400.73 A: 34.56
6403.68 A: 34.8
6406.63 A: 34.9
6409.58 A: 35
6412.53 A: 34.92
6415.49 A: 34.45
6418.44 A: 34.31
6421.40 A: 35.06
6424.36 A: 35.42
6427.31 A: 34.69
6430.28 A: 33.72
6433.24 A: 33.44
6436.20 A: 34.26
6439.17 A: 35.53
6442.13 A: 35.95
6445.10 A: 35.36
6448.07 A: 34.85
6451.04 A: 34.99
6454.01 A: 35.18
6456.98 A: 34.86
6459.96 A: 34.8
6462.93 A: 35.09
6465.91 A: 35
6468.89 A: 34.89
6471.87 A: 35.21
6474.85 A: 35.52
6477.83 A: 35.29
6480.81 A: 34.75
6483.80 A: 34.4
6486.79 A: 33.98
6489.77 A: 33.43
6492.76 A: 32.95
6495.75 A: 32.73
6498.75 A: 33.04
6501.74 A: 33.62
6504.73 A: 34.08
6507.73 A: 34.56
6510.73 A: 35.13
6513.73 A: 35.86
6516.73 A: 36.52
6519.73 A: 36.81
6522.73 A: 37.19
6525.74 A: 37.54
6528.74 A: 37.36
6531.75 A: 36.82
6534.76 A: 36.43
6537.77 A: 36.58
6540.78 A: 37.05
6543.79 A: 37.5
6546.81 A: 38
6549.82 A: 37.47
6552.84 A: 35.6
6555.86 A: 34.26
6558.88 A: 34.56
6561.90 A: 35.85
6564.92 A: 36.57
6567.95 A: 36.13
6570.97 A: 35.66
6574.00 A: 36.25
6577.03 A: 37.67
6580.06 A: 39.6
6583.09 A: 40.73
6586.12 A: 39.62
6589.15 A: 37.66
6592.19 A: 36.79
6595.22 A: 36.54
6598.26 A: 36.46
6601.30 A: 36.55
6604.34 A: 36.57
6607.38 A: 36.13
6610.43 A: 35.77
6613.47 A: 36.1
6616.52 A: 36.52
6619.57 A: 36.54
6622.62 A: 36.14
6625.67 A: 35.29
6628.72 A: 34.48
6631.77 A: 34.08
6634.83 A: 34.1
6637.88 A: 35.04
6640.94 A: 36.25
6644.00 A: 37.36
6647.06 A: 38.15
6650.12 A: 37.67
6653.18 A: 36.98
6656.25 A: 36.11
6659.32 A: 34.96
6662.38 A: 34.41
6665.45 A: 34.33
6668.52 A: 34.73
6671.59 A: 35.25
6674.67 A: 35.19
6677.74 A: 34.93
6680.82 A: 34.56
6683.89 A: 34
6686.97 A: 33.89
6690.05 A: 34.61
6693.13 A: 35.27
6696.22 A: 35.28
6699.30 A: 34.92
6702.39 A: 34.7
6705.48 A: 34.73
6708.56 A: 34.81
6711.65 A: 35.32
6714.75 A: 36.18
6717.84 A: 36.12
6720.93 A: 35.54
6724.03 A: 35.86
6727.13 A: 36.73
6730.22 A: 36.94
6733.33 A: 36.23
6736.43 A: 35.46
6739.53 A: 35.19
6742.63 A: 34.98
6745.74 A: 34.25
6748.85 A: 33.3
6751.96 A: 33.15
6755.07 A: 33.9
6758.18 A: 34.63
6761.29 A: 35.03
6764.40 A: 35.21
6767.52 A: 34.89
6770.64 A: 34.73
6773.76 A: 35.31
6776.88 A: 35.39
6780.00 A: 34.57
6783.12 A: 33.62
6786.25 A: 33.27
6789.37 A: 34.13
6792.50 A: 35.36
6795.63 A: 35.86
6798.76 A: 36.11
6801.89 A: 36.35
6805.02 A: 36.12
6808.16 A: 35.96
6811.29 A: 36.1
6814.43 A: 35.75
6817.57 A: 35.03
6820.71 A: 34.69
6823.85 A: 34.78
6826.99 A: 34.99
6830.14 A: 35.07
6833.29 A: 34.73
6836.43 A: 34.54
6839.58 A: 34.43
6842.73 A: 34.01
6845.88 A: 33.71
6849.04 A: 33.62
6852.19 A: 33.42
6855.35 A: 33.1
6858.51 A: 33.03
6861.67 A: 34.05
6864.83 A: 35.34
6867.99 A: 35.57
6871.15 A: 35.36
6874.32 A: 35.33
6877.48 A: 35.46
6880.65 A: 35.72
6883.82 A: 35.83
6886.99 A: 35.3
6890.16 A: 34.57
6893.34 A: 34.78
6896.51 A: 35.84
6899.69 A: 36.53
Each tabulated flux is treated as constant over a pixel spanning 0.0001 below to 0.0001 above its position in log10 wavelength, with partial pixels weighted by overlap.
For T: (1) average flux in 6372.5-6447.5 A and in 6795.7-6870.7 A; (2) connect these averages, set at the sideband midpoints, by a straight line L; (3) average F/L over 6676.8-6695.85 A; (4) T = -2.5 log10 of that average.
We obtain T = 0.010 mag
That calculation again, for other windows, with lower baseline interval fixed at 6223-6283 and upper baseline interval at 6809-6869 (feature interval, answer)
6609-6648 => -0.06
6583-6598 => -0.13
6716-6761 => -0.03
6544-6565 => -0.08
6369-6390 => -0.10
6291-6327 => -0.06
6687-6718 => -0.03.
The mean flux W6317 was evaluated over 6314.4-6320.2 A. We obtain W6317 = 33.3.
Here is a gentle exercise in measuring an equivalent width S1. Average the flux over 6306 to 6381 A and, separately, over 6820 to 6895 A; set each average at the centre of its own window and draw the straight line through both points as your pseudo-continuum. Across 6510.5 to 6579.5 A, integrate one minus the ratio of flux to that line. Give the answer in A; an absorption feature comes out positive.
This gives -4.1 A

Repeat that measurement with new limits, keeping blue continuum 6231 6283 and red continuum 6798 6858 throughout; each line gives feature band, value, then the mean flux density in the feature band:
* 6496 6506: 0.0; 33.5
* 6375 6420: -2.7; 35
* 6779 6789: 0.2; 33.8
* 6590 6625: -2.5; 36.4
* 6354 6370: -0.4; 33.8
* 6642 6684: -1.9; 35.7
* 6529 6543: -1.3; 36.8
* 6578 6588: -1.8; 39.8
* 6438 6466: -1.6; 35.2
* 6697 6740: -1.6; 35.6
